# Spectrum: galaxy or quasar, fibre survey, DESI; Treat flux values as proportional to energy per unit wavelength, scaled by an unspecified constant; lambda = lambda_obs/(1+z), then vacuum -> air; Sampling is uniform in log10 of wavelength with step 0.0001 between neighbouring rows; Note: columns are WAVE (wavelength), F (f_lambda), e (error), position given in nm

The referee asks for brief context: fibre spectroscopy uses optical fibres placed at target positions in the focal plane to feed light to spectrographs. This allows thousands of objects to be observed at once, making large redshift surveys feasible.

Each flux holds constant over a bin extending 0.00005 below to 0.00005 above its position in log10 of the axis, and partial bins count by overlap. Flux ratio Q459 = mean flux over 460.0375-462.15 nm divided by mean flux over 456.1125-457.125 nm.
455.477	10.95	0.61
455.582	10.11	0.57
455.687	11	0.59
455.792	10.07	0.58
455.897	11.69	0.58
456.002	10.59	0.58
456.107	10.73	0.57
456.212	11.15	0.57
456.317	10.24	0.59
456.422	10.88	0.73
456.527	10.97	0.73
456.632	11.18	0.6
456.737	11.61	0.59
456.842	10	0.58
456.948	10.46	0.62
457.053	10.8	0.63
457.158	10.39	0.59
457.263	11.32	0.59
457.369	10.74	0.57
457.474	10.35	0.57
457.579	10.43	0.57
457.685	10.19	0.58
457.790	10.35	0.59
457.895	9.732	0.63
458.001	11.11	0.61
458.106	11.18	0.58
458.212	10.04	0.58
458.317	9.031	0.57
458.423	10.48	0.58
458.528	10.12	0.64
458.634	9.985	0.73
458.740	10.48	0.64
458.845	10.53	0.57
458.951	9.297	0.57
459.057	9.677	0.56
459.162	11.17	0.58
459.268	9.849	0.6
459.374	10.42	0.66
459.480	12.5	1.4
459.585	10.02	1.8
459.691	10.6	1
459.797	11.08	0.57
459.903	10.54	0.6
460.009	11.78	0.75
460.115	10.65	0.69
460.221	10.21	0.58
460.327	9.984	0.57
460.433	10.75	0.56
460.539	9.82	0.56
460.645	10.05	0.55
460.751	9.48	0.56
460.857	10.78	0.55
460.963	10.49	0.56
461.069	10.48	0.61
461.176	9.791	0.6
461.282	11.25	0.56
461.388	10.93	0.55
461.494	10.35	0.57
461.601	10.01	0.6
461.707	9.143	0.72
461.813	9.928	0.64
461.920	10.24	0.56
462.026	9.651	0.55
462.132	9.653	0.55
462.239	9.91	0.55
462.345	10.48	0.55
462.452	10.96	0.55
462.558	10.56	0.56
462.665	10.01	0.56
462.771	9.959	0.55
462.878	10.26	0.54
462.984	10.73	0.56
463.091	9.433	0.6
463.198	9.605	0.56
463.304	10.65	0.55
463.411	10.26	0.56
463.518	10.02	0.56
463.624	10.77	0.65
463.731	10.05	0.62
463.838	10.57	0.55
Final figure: 0.9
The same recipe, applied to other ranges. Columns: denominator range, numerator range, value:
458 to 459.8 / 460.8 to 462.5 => 0.99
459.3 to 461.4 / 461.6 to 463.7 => 0.96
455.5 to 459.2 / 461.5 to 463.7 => 0.96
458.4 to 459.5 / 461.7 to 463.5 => 0.98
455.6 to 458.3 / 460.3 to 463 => 0.96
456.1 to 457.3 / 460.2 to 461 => 0.94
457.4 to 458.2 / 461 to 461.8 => 0.98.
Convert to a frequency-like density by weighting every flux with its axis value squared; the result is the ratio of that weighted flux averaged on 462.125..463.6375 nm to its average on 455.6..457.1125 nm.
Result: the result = 0.97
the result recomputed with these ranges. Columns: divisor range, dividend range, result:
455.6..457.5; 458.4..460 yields 0.98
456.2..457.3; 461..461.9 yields 0.97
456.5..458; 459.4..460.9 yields 1.01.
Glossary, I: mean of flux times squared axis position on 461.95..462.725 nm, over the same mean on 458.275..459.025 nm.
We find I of 1.04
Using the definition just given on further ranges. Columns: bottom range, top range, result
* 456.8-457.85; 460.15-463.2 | 0.99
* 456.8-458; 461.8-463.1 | 0.99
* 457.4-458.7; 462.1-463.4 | 1.01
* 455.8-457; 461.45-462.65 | 0.95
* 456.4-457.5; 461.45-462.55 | 0.95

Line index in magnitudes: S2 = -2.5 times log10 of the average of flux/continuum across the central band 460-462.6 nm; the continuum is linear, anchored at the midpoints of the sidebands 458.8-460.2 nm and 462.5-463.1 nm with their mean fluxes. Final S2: 0.014 mag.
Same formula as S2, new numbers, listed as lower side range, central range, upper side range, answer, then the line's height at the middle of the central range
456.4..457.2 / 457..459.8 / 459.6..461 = 0.02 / 10.6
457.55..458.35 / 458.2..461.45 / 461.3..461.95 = -0.02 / 10.2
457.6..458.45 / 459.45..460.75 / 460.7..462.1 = -0.04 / 10.2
